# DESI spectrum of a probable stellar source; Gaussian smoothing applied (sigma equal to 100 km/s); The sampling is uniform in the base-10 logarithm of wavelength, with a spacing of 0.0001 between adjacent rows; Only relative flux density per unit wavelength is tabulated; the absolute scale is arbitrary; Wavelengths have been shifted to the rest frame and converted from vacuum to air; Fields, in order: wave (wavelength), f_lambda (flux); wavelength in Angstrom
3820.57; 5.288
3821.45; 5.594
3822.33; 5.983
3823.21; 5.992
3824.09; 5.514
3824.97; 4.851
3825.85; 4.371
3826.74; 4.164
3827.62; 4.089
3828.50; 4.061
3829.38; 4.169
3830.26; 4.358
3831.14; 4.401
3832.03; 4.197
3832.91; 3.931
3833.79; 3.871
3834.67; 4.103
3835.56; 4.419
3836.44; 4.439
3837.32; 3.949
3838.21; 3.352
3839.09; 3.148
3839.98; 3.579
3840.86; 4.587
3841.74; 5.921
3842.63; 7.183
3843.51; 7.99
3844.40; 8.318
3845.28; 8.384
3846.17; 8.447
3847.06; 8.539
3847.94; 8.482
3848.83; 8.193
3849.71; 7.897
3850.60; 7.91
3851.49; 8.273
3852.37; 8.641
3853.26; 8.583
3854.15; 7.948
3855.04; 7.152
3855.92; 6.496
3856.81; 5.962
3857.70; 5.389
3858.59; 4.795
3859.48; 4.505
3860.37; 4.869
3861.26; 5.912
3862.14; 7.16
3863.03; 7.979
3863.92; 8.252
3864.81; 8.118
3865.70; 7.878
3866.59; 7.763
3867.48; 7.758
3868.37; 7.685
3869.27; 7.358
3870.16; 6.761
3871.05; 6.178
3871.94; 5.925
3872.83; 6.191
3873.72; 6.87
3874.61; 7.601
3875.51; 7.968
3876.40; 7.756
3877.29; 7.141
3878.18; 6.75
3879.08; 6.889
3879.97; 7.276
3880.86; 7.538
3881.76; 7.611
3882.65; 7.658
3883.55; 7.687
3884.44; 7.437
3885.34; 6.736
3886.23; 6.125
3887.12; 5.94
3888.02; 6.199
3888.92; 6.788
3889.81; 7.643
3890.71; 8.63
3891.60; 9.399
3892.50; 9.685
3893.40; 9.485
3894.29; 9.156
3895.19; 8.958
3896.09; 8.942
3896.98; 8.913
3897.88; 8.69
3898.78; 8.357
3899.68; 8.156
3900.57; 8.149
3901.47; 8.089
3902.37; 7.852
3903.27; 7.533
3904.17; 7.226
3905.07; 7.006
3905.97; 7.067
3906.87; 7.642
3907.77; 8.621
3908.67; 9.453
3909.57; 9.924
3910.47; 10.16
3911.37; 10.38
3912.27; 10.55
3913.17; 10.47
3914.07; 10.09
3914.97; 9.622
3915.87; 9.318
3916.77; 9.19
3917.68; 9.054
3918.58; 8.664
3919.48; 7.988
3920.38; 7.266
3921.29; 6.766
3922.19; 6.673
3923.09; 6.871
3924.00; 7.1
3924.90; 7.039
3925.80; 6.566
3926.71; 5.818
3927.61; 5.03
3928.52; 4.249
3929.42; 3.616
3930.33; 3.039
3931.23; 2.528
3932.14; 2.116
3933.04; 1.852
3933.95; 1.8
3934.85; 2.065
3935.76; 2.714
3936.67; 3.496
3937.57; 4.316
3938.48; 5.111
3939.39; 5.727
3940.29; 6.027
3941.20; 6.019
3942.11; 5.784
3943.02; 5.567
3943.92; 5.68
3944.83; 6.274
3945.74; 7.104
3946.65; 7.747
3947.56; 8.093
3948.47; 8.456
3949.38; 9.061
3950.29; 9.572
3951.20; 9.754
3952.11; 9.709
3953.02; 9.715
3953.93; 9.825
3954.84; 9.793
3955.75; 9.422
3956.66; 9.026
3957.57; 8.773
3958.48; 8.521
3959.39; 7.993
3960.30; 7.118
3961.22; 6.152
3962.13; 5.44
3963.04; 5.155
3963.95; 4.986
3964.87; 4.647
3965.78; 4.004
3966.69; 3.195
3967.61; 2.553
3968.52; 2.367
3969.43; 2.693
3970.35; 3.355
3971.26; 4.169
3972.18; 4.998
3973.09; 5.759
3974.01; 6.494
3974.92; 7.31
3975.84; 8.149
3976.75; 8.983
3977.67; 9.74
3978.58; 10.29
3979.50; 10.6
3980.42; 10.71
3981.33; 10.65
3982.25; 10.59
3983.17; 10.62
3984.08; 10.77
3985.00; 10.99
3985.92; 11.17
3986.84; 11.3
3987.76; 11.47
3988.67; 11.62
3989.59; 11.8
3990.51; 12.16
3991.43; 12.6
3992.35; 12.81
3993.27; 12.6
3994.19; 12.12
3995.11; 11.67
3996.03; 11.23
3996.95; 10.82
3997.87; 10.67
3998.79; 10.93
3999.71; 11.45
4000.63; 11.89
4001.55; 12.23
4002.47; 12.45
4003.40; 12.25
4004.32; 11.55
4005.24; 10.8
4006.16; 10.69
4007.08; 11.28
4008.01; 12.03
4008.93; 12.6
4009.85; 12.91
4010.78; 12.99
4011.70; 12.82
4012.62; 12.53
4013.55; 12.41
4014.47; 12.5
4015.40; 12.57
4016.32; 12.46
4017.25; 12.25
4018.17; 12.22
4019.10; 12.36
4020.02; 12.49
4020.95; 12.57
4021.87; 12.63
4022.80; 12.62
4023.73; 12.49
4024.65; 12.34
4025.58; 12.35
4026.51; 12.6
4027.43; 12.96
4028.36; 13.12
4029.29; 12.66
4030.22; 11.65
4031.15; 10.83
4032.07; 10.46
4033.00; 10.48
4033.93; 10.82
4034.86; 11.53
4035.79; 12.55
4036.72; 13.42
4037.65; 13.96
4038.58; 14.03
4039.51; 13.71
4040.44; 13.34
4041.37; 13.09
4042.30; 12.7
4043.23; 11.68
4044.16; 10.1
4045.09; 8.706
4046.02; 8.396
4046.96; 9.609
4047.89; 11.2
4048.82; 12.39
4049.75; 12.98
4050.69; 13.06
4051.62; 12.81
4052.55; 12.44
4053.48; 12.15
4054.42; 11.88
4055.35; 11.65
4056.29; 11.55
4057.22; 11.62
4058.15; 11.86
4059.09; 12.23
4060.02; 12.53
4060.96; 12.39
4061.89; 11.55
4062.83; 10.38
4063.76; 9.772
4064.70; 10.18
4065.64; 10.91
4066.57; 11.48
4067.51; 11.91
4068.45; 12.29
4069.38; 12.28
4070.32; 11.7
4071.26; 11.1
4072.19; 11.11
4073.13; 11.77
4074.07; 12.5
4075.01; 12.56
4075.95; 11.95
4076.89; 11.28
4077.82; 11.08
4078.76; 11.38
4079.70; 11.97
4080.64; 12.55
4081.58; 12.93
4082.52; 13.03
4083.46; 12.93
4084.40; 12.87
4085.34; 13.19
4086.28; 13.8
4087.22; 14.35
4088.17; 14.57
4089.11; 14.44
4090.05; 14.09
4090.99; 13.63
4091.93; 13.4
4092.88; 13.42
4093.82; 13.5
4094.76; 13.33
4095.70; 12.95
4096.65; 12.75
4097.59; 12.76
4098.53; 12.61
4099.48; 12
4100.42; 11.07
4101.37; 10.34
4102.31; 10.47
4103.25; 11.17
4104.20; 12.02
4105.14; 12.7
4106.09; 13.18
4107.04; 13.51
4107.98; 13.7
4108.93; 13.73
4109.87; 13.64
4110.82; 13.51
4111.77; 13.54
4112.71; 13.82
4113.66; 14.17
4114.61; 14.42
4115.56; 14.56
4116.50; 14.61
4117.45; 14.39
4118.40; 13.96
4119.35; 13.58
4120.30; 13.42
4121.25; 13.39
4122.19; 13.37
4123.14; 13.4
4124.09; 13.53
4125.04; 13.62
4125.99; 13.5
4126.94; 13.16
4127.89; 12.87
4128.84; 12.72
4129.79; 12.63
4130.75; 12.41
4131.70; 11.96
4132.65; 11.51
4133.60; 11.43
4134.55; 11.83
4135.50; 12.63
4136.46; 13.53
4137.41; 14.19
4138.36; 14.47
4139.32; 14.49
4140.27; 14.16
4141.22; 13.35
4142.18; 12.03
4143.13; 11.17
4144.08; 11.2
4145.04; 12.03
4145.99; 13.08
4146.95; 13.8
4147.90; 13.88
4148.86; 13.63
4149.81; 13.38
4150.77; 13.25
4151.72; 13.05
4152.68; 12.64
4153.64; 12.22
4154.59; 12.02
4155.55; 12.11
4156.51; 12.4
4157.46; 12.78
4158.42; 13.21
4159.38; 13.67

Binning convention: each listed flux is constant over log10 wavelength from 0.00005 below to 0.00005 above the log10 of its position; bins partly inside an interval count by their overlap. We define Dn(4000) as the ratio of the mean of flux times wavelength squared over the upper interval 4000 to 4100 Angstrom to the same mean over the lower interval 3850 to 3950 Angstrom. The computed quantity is 1.9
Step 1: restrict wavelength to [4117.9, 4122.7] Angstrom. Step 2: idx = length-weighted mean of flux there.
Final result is 13.6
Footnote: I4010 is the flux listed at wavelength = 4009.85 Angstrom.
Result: 12.91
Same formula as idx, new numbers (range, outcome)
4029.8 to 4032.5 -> 11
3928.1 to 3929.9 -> 3.91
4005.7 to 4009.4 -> 11.7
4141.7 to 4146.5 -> 11.9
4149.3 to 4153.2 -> 13.1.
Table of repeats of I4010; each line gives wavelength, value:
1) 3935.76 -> 2.714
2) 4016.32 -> 12.46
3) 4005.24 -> 10.8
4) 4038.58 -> 14.03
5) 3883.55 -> 7.687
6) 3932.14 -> 2.116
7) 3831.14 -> 4.401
